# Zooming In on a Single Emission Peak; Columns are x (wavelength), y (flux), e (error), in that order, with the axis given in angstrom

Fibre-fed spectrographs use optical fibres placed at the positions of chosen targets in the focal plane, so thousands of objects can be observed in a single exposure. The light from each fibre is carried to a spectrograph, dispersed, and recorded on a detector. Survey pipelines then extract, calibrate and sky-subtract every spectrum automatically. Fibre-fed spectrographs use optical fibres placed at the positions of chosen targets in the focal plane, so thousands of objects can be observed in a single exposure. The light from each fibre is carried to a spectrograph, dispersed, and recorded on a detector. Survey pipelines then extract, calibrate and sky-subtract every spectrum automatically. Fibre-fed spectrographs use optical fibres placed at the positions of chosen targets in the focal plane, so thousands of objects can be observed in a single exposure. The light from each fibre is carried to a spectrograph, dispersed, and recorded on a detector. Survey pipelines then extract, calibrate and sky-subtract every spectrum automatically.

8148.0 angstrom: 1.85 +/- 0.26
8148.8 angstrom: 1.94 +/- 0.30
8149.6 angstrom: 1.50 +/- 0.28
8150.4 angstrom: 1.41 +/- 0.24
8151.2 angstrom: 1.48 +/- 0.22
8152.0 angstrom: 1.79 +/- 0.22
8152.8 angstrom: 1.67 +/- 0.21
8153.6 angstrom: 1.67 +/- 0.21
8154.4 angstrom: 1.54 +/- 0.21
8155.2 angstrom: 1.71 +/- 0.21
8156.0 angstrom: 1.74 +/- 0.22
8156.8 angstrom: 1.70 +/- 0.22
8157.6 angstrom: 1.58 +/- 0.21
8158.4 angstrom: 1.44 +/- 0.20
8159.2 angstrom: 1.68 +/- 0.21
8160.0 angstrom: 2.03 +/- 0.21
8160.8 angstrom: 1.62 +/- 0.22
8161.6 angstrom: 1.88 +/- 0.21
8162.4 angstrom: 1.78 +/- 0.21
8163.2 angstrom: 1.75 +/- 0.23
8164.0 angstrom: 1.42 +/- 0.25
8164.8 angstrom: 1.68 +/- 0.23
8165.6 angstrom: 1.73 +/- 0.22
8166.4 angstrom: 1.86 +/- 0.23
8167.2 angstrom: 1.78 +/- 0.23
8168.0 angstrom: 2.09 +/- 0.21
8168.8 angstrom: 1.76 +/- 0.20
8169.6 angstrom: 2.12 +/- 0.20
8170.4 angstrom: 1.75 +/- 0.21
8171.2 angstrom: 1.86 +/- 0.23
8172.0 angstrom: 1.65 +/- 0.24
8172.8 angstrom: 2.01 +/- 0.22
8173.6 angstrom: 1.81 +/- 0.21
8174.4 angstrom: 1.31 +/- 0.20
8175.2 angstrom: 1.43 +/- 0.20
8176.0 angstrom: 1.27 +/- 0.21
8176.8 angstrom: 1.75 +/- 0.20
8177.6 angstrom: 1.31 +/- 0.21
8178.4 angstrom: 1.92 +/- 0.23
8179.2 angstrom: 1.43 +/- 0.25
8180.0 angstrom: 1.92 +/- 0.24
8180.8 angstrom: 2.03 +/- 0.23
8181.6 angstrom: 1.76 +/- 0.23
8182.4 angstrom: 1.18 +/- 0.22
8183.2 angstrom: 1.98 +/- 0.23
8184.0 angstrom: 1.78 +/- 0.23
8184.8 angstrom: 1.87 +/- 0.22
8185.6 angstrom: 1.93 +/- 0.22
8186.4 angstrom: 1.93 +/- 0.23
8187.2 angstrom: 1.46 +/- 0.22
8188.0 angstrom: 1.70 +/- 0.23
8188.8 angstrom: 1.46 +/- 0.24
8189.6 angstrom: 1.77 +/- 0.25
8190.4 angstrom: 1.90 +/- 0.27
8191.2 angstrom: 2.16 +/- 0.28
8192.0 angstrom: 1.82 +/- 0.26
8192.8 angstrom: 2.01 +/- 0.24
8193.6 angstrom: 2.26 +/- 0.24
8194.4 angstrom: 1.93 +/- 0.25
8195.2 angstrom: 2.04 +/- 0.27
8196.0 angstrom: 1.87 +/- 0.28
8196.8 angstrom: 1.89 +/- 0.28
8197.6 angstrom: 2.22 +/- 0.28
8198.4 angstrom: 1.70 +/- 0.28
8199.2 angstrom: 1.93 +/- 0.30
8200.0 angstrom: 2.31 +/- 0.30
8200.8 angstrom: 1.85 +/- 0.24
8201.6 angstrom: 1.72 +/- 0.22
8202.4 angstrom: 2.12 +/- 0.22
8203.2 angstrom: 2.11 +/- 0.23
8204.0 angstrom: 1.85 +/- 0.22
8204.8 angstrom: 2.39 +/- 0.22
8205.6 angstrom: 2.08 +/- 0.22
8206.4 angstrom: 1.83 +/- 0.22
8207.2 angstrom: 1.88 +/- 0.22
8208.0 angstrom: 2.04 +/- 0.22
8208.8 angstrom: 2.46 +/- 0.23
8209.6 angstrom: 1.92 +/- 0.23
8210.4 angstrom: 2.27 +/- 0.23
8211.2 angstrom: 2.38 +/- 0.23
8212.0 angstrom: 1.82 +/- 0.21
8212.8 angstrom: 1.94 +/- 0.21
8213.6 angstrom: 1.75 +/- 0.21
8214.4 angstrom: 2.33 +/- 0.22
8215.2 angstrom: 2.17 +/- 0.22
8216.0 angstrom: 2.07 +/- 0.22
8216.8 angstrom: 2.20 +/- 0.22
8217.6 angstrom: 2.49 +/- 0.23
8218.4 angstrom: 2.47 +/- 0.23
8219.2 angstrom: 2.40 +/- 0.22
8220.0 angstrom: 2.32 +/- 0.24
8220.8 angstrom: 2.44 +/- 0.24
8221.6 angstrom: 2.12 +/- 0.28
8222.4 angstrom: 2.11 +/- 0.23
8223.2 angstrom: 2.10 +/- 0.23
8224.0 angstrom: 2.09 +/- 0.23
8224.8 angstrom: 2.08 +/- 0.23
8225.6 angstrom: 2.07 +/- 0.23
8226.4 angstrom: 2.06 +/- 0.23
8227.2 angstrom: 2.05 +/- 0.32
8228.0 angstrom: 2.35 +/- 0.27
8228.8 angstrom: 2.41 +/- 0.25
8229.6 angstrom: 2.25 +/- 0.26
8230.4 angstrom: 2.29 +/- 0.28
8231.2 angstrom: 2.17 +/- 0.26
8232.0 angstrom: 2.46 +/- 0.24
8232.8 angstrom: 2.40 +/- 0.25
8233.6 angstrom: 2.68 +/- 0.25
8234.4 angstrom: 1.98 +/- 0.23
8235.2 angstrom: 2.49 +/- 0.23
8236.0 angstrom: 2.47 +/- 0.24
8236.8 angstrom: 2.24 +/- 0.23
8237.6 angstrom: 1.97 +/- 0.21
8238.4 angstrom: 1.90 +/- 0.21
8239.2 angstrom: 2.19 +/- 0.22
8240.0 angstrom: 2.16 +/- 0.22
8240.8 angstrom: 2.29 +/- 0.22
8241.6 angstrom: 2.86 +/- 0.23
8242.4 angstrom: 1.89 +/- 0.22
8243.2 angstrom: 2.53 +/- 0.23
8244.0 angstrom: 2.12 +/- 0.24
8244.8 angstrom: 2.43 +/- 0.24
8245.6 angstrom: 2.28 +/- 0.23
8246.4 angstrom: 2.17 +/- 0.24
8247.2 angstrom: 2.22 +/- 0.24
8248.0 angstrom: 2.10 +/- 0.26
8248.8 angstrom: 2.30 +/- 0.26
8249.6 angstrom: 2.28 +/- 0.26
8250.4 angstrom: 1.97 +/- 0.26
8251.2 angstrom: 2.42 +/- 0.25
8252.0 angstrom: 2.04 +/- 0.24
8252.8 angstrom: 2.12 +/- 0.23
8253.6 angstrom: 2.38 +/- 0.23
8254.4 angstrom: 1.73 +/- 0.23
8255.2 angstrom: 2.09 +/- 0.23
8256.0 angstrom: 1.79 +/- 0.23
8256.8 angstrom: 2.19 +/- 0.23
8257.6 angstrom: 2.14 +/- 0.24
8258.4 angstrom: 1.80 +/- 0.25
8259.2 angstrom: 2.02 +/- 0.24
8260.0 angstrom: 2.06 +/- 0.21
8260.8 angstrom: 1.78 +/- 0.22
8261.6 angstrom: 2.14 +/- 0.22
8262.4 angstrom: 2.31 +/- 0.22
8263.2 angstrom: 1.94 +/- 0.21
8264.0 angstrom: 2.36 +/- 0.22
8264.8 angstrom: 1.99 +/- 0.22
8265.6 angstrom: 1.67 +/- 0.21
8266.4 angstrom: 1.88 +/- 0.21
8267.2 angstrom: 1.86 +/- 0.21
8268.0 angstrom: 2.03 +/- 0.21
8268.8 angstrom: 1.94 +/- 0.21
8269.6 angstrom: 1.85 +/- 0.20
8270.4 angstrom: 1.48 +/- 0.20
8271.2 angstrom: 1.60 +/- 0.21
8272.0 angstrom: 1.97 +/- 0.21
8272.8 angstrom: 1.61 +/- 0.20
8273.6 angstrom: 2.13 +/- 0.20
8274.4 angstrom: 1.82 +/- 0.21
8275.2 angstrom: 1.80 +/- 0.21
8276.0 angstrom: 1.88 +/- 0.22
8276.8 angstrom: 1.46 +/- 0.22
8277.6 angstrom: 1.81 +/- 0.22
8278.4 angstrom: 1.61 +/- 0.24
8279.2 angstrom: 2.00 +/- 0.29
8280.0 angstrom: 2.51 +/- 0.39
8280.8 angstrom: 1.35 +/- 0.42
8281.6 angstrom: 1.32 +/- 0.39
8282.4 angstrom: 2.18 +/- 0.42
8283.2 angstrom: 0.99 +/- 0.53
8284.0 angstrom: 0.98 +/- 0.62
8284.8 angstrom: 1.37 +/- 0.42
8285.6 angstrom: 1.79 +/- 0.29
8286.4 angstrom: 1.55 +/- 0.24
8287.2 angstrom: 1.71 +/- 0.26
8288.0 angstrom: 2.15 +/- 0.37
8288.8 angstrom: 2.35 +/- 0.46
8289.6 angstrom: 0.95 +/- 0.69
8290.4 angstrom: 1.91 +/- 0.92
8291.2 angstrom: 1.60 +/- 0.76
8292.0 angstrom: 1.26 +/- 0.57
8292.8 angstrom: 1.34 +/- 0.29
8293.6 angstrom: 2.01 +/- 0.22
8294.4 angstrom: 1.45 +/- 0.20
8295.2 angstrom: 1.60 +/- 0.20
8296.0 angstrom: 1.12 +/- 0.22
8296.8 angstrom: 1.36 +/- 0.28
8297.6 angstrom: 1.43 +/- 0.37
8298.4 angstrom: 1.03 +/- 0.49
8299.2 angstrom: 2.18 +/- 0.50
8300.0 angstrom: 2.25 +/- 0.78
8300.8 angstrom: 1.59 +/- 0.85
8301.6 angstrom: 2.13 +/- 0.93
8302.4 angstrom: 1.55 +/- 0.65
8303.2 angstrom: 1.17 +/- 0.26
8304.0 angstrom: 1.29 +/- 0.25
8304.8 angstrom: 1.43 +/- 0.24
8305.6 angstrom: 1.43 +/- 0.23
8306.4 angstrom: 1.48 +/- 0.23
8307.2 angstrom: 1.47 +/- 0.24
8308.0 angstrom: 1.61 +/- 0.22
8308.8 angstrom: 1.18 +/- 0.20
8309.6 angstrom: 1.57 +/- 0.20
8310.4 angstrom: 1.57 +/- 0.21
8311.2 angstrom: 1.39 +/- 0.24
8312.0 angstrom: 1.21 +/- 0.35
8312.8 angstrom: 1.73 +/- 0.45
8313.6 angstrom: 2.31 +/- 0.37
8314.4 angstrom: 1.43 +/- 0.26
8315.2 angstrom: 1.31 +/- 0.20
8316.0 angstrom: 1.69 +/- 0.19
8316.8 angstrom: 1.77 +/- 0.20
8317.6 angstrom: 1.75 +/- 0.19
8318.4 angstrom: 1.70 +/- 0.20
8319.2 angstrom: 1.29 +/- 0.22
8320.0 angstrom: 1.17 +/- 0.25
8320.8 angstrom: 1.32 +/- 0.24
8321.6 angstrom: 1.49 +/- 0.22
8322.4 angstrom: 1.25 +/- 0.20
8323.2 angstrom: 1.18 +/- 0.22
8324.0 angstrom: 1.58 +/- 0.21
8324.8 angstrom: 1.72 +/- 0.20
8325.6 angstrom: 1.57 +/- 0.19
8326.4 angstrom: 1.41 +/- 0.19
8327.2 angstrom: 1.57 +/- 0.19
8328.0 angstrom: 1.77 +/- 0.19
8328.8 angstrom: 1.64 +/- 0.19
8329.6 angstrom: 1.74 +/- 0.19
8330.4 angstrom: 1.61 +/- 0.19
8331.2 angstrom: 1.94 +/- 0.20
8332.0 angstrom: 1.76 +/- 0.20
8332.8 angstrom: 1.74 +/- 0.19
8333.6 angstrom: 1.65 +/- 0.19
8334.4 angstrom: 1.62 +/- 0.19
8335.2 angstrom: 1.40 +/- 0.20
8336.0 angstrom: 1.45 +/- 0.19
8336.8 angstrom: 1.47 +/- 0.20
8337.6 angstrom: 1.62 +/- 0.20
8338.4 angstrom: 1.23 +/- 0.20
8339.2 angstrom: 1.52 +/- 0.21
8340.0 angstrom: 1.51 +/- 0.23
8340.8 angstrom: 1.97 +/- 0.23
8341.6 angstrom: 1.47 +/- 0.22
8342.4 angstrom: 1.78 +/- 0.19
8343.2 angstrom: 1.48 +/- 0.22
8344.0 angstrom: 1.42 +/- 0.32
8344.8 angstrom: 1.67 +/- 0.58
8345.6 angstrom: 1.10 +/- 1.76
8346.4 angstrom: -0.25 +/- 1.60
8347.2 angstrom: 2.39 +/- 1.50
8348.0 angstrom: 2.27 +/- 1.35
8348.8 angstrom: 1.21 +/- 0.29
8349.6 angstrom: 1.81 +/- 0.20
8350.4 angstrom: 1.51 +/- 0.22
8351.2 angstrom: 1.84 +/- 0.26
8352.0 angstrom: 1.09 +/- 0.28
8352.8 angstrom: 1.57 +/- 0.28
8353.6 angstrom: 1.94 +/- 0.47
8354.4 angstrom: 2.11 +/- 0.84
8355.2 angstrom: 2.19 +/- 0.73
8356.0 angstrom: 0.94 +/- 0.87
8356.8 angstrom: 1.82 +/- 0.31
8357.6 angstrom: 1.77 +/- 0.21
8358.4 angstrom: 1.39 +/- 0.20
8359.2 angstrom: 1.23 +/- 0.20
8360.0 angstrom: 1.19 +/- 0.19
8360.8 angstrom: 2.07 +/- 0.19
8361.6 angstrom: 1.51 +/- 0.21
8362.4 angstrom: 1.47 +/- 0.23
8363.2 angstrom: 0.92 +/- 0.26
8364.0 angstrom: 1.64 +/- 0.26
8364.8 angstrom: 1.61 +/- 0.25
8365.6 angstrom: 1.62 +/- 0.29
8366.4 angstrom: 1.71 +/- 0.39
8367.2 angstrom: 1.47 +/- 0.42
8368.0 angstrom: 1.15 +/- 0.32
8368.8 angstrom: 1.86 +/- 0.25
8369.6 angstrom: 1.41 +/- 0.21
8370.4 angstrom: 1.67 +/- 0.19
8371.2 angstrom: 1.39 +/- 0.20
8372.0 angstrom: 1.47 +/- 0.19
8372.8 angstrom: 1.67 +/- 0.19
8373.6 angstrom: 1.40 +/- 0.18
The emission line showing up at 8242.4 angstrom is Mg II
